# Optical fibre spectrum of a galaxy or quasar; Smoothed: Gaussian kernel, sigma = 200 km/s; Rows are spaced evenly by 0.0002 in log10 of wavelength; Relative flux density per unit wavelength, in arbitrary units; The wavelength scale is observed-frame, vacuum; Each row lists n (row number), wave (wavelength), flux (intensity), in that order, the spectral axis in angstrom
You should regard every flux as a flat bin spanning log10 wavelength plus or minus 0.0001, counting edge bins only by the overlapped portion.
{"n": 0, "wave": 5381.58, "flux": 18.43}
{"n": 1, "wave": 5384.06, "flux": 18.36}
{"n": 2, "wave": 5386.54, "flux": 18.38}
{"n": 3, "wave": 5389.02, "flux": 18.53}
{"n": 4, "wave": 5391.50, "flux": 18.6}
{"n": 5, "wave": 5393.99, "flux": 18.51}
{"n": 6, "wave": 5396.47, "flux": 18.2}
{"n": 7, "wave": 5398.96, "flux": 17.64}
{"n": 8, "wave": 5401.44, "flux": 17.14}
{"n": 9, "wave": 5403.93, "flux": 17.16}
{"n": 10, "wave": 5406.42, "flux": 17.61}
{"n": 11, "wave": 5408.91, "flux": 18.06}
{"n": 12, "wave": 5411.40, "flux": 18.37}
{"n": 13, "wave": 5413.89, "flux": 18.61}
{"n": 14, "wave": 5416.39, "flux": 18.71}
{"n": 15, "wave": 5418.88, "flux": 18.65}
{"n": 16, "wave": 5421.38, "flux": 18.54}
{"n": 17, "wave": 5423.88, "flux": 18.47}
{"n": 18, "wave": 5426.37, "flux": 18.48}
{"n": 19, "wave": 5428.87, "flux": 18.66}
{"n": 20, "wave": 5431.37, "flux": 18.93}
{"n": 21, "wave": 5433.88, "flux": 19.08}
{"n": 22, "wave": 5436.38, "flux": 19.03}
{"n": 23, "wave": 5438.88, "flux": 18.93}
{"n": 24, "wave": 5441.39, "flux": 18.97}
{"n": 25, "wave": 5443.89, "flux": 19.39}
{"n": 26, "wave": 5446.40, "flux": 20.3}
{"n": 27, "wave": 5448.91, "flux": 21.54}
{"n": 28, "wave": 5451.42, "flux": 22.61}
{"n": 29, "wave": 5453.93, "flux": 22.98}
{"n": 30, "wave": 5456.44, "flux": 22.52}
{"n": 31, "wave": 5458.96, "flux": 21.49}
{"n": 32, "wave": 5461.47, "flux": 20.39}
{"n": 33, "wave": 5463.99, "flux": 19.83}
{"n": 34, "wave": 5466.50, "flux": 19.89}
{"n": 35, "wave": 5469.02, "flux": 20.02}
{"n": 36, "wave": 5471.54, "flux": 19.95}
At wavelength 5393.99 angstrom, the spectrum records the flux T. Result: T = 18.51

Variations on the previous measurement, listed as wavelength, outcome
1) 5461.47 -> 20.39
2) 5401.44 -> 17.14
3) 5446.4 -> 20.3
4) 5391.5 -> 18.6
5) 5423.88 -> 18.47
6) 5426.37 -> 18.48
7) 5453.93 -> 22.98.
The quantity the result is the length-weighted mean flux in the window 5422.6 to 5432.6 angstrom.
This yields 18.6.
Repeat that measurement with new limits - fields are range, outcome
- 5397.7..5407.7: 17.4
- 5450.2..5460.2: 22.4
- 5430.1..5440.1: 19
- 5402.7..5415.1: 18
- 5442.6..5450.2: 20.4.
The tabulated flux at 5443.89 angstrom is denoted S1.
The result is 19.39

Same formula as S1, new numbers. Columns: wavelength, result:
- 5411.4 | 18.37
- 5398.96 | 17.64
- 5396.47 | 18.2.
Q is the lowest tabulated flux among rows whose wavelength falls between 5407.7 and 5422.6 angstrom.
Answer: 18.06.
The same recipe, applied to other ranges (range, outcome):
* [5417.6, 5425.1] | 18.47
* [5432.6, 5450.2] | 18.93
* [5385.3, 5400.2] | 17.64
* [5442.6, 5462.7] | 19.39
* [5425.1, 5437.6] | 18.48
